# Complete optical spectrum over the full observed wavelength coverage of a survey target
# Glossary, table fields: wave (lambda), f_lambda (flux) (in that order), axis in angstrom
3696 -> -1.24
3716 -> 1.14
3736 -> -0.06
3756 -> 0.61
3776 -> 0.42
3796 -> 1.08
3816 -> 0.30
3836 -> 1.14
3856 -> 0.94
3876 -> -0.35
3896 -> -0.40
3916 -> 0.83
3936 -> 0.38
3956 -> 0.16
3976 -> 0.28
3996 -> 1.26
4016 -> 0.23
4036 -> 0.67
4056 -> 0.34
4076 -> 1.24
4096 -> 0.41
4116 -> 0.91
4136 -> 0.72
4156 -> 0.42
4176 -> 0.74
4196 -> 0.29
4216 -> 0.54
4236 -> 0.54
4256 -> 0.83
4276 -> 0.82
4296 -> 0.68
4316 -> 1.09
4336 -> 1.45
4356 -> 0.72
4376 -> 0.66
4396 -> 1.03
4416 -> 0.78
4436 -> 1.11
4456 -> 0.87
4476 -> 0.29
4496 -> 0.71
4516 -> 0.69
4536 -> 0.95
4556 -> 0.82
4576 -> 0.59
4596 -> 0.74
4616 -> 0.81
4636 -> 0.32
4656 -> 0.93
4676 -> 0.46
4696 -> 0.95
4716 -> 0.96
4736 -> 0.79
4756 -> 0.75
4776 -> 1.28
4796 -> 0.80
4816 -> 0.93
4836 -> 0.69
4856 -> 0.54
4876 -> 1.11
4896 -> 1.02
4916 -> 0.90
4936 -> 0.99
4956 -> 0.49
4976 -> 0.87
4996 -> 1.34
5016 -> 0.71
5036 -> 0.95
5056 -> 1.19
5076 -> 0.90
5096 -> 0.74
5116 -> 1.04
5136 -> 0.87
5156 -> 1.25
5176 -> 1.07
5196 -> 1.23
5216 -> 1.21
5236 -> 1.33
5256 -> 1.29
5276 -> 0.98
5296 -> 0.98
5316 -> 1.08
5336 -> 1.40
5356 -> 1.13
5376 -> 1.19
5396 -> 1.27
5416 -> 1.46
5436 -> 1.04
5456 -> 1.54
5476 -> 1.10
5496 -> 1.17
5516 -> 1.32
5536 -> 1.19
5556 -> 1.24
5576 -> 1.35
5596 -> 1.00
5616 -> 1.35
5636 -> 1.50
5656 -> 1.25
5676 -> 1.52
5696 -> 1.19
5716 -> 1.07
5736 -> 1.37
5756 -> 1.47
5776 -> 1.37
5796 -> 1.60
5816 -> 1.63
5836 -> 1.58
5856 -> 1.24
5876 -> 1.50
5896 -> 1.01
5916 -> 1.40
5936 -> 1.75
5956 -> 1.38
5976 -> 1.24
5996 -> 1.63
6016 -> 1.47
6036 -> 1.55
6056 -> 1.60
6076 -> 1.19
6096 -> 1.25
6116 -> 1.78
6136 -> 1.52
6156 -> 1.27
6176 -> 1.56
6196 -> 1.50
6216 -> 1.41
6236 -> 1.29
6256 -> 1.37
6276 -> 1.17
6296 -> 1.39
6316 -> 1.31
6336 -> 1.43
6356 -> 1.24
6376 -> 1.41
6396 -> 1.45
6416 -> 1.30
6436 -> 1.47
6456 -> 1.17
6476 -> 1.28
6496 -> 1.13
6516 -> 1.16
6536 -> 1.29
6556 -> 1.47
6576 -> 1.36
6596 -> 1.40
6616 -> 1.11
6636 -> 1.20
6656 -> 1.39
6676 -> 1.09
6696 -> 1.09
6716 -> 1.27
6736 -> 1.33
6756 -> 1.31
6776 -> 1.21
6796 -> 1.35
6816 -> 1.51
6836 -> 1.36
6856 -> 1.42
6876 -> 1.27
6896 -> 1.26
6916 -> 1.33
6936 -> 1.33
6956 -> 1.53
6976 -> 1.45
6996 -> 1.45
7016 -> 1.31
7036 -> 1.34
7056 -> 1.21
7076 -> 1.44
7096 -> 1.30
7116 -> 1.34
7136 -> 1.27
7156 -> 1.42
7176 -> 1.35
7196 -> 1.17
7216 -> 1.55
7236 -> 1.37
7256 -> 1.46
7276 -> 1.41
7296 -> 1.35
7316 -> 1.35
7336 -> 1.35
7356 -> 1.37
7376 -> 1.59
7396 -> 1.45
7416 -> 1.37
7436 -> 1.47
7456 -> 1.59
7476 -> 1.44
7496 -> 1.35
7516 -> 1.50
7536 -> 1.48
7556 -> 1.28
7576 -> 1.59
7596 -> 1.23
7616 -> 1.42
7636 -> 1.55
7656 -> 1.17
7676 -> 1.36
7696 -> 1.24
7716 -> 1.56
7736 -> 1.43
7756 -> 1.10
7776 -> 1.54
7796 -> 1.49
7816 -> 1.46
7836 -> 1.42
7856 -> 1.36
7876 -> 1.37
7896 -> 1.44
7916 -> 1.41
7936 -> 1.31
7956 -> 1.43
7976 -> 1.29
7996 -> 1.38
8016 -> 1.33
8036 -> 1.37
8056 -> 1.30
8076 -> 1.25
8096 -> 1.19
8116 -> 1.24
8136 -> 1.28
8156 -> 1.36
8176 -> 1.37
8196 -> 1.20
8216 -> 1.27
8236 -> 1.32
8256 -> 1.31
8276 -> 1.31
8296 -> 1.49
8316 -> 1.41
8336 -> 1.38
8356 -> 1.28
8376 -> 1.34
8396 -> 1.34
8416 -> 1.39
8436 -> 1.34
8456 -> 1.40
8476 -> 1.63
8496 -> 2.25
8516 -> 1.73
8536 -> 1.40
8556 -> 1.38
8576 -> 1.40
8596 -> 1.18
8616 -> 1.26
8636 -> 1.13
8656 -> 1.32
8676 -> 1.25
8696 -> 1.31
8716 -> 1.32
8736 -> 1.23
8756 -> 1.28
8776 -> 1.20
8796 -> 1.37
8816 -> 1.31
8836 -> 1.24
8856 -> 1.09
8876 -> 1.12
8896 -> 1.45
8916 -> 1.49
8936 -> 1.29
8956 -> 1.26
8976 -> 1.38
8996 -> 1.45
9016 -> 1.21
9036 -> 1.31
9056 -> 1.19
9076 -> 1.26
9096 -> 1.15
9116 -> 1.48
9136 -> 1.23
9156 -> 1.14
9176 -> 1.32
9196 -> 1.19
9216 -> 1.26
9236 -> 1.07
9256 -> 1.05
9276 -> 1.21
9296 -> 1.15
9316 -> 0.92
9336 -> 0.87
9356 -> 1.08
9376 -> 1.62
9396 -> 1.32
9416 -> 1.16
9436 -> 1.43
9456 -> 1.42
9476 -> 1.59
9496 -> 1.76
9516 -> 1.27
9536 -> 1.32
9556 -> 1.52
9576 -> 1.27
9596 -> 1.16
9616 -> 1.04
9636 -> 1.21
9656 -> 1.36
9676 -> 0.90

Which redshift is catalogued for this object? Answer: 0.29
